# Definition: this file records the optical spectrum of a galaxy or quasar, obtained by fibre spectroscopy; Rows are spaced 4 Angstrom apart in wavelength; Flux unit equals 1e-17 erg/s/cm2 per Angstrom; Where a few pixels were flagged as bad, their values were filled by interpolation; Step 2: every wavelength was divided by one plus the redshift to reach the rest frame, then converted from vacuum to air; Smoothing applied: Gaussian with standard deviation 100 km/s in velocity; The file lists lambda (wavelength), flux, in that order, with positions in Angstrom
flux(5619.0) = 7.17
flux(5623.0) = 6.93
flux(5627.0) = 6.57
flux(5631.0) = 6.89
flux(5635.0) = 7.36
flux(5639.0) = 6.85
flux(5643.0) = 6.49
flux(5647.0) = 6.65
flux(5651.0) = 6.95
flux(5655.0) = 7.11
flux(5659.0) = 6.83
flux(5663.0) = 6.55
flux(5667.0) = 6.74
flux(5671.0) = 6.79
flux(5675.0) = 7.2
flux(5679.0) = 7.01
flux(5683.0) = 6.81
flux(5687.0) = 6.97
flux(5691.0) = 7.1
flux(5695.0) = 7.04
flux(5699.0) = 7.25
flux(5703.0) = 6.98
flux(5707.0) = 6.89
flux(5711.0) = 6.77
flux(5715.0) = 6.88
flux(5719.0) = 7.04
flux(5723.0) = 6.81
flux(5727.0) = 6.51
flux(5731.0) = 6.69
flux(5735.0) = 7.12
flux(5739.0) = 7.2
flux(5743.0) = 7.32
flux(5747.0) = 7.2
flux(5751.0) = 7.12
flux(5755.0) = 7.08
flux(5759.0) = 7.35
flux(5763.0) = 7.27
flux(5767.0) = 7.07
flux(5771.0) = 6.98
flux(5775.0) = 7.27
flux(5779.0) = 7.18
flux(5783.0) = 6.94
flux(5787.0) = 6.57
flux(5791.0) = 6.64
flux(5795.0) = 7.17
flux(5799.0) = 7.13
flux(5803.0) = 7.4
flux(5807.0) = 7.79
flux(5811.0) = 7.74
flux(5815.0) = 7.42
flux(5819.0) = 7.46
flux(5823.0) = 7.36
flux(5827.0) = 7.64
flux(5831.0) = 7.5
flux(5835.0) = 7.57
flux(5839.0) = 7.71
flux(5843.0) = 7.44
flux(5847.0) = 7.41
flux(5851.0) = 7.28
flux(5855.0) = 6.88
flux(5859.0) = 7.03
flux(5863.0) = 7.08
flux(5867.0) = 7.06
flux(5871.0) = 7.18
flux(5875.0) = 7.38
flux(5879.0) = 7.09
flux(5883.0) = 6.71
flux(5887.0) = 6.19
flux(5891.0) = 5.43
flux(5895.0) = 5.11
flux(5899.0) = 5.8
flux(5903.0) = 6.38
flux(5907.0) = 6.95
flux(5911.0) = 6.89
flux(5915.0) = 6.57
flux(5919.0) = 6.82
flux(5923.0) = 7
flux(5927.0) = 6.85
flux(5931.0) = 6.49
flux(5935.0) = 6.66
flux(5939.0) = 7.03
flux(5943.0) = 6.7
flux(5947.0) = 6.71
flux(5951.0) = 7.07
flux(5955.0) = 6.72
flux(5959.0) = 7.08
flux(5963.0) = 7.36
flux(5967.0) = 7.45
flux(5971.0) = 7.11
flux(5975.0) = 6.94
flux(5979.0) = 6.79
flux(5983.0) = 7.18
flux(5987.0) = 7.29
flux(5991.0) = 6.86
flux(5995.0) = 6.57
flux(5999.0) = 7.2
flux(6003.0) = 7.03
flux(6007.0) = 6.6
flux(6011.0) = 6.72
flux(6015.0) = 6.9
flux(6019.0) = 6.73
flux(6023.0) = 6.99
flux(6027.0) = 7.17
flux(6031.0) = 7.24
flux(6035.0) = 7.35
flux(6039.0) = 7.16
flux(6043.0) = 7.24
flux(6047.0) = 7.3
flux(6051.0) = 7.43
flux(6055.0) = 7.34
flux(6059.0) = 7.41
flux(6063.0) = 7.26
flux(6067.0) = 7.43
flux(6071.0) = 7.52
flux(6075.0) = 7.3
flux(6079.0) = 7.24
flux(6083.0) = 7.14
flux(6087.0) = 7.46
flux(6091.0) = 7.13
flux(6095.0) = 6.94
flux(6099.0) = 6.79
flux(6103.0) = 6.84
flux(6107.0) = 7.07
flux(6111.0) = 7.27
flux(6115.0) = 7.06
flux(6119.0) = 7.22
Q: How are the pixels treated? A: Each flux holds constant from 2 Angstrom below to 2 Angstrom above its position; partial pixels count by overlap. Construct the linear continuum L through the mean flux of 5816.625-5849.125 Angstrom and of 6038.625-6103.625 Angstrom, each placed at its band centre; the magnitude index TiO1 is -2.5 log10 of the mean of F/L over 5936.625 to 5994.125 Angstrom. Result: 0.053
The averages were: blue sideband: 7.51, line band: 7.01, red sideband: 7.24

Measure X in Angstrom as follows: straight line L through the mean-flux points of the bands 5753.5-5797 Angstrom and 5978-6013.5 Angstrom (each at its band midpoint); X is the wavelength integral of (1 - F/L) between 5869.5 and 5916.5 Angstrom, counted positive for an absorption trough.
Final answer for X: 3.5 Angstrom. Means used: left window 7.05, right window 6.92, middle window 6.46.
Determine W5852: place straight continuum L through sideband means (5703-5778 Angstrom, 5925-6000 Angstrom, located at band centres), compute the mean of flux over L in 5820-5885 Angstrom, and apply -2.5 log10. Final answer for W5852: -0.04 mag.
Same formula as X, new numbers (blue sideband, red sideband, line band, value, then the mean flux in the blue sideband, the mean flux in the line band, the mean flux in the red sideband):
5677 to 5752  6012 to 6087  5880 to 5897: 2.8 Angstrom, 6.98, 5.93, 7.23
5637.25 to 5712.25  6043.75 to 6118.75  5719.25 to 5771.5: -0.8 Angstrom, 6.9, 7.06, 7.22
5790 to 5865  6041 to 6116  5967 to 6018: 2.2 Angstrom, 7.36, 6.95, 7.22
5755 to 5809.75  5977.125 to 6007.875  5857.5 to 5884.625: -0.1 Angstrom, 7.14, 7.08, 6.95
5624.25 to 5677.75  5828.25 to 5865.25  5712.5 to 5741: 0.6 Angstrom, 6.85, 6.89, 7.33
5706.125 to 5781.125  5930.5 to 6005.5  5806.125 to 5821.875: -1.3 Angstrom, 7.04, 7.58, 6.97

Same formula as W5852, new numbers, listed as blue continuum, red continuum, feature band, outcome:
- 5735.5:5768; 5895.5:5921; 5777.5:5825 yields -0.040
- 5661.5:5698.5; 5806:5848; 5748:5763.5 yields 0.008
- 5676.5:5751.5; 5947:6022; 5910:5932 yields 0.031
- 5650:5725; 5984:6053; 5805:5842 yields -0.089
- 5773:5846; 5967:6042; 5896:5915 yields 0.117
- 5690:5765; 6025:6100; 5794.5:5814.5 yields -0.057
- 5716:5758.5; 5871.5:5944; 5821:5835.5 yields -0.112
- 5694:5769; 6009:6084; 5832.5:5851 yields -0.061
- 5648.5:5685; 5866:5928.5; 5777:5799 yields -0.031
